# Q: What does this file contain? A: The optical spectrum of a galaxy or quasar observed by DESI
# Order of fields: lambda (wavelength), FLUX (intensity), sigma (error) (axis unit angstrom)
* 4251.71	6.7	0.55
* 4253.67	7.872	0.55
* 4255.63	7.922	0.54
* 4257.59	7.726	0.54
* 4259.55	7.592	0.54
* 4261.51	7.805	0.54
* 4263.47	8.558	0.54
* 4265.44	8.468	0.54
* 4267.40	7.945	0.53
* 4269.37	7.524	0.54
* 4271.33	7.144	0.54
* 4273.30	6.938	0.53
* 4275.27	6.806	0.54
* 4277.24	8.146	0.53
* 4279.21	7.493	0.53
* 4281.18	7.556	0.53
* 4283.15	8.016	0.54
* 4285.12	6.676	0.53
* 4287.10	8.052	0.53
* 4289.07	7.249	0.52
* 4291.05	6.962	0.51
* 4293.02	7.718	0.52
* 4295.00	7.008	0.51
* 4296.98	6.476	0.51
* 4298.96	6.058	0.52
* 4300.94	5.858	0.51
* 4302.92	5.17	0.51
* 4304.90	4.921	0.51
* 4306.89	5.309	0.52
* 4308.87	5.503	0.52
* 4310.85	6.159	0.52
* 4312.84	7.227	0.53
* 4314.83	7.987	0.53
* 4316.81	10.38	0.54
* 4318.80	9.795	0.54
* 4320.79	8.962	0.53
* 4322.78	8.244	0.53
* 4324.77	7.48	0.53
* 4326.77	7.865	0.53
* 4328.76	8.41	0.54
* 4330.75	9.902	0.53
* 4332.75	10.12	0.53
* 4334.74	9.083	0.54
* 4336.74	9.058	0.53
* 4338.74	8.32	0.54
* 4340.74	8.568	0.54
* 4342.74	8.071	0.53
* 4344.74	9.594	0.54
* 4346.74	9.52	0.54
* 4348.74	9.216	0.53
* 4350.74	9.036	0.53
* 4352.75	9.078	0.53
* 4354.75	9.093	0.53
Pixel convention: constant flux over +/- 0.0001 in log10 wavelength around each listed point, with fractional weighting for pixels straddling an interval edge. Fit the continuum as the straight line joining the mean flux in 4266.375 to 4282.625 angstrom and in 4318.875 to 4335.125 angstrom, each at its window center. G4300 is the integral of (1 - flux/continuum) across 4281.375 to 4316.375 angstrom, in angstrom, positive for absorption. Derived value 6.0 angstrom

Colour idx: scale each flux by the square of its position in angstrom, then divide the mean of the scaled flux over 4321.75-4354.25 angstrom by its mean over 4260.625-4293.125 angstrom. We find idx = 1.2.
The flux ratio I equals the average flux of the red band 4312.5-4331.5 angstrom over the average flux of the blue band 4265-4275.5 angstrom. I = 1.16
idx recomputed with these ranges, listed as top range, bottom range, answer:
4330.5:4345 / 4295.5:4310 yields 1.62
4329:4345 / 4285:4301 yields 1.32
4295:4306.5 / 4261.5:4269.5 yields 0.72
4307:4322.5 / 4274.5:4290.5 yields 1.07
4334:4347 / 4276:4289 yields 1.19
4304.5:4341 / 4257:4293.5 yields 1.09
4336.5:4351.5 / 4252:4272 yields 1.18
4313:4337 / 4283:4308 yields 1.38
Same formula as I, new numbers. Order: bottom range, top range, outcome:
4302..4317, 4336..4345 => 1.35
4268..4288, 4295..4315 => 0.81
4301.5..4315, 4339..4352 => 1.52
